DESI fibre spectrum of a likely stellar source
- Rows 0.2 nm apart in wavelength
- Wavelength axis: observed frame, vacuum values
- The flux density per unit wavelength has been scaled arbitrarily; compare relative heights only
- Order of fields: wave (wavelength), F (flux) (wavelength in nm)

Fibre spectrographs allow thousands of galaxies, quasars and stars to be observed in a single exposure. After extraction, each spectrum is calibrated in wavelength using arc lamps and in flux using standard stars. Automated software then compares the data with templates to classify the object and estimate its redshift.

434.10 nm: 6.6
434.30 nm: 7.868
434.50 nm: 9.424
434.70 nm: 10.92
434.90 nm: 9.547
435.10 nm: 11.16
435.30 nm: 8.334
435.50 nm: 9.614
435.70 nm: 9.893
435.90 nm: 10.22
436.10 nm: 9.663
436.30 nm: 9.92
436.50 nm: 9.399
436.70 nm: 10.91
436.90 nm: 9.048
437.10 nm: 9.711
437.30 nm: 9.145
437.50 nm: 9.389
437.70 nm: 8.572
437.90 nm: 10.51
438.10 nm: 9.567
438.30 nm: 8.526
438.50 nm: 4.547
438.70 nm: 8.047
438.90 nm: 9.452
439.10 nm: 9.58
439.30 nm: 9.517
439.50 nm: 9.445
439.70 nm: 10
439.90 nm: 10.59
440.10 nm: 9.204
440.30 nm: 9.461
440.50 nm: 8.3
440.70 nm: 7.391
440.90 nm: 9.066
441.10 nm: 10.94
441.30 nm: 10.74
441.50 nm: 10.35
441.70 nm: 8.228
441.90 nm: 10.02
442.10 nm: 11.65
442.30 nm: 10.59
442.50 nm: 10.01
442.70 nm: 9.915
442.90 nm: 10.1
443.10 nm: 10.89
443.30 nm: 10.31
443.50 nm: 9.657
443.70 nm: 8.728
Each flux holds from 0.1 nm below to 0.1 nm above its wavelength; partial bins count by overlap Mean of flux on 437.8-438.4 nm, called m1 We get 9.53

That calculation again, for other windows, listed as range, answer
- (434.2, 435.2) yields 9.78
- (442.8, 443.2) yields 10.5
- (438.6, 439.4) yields 9.15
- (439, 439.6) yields 9.51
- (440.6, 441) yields 8.23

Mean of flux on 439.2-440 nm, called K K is 9.89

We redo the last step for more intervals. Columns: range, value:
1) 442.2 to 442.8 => 10.2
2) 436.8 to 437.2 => 9.38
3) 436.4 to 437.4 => 9.64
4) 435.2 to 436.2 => 9.54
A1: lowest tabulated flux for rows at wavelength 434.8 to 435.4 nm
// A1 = 8.334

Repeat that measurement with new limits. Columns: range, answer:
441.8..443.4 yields 9.915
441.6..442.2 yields 8.228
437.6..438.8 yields 4.547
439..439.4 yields 9.517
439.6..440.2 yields 9.204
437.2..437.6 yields 9.145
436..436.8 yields 9.399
